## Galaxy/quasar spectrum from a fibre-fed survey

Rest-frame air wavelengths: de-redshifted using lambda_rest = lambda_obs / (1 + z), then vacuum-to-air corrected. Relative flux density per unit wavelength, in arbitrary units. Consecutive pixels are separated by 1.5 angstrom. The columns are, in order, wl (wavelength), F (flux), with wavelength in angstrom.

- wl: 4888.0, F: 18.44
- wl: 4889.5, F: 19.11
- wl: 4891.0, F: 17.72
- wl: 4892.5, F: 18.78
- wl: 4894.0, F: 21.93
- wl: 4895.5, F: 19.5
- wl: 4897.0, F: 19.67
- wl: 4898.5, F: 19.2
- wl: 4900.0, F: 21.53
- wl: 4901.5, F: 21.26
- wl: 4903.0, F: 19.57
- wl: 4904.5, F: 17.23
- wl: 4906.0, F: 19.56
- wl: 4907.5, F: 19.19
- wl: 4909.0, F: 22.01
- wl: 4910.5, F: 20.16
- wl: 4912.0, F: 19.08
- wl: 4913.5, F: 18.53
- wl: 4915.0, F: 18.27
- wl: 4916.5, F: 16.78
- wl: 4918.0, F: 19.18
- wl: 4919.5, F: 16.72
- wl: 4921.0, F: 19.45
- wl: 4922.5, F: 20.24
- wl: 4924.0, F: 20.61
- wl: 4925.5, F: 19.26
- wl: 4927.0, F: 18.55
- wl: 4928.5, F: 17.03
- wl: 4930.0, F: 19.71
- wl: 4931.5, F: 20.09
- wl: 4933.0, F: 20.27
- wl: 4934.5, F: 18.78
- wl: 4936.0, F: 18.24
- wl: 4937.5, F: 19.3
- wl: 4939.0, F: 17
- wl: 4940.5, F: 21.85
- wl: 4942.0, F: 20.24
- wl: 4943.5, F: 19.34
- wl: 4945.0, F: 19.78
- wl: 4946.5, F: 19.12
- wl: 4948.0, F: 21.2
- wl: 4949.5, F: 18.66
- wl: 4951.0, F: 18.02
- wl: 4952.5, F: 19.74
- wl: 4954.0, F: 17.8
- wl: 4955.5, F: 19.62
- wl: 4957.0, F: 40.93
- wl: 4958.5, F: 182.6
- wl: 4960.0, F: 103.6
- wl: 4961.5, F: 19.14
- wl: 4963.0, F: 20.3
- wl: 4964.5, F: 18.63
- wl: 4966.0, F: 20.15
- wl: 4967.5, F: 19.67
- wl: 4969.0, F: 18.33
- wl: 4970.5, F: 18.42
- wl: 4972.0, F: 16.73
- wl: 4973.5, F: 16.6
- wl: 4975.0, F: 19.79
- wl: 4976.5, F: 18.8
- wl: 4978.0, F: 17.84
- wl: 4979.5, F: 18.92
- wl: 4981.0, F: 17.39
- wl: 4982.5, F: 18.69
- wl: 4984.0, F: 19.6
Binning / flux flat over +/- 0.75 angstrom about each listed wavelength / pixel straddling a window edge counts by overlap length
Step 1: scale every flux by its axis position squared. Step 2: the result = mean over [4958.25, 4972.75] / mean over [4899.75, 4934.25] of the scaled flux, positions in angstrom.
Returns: 2.1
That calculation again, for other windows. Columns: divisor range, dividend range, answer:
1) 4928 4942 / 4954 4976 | 1.96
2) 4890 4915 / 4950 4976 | 1.79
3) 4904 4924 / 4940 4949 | 1.07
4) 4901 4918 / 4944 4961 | 2.28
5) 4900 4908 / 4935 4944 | 1.00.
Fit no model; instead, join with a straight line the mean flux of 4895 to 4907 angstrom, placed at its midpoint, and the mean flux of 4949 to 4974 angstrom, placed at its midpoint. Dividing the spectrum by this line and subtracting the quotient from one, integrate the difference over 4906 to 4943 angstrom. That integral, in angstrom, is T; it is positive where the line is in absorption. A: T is 9.0 angstrom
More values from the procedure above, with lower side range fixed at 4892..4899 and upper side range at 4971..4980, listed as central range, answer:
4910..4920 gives 0.5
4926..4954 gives -0.5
